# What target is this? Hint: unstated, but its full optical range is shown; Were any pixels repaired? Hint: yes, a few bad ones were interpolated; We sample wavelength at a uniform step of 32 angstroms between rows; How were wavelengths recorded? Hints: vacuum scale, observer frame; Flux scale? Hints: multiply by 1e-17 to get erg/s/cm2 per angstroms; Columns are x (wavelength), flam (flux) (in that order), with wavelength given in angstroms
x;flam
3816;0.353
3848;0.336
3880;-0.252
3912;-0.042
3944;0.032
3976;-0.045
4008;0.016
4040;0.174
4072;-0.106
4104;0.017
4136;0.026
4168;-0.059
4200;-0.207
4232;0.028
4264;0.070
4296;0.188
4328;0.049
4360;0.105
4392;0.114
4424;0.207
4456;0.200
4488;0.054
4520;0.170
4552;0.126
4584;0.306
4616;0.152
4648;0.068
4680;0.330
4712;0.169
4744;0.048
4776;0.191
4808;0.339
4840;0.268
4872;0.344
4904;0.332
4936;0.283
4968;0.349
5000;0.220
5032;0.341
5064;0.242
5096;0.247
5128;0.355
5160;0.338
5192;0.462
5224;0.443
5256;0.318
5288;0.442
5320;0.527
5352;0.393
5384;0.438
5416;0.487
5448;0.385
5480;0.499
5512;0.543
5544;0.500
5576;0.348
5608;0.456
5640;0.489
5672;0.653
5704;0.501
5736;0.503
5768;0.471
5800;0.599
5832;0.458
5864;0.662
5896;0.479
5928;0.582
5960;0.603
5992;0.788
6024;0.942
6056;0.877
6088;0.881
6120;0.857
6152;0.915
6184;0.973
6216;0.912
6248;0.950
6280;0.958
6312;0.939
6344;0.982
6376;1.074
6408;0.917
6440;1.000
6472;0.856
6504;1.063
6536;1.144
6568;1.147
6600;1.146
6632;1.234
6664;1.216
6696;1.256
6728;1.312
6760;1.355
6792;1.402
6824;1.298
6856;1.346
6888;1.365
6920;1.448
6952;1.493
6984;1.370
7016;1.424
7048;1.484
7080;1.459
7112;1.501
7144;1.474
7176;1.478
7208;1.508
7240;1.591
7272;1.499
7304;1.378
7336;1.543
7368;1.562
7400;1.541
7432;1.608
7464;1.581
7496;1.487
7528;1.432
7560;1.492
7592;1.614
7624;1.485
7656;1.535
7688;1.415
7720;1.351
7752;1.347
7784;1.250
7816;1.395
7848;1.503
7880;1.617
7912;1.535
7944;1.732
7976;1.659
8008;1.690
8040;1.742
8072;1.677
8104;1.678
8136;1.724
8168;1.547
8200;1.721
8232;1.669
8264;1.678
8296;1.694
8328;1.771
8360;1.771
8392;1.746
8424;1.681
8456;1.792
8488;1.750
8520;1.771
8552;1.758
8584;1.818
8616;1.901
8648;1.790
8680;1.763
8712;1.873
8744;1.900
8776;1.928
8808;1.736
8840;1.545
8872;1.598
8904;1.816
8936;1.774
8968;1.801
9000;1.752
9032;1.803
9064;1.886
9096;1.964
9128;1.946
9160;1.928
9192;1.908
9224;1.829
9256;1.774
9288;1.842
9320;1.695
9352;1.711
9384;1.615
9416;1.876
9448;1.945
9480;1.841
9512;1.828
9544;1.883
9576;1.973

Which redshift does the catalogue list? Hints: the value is 0.502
